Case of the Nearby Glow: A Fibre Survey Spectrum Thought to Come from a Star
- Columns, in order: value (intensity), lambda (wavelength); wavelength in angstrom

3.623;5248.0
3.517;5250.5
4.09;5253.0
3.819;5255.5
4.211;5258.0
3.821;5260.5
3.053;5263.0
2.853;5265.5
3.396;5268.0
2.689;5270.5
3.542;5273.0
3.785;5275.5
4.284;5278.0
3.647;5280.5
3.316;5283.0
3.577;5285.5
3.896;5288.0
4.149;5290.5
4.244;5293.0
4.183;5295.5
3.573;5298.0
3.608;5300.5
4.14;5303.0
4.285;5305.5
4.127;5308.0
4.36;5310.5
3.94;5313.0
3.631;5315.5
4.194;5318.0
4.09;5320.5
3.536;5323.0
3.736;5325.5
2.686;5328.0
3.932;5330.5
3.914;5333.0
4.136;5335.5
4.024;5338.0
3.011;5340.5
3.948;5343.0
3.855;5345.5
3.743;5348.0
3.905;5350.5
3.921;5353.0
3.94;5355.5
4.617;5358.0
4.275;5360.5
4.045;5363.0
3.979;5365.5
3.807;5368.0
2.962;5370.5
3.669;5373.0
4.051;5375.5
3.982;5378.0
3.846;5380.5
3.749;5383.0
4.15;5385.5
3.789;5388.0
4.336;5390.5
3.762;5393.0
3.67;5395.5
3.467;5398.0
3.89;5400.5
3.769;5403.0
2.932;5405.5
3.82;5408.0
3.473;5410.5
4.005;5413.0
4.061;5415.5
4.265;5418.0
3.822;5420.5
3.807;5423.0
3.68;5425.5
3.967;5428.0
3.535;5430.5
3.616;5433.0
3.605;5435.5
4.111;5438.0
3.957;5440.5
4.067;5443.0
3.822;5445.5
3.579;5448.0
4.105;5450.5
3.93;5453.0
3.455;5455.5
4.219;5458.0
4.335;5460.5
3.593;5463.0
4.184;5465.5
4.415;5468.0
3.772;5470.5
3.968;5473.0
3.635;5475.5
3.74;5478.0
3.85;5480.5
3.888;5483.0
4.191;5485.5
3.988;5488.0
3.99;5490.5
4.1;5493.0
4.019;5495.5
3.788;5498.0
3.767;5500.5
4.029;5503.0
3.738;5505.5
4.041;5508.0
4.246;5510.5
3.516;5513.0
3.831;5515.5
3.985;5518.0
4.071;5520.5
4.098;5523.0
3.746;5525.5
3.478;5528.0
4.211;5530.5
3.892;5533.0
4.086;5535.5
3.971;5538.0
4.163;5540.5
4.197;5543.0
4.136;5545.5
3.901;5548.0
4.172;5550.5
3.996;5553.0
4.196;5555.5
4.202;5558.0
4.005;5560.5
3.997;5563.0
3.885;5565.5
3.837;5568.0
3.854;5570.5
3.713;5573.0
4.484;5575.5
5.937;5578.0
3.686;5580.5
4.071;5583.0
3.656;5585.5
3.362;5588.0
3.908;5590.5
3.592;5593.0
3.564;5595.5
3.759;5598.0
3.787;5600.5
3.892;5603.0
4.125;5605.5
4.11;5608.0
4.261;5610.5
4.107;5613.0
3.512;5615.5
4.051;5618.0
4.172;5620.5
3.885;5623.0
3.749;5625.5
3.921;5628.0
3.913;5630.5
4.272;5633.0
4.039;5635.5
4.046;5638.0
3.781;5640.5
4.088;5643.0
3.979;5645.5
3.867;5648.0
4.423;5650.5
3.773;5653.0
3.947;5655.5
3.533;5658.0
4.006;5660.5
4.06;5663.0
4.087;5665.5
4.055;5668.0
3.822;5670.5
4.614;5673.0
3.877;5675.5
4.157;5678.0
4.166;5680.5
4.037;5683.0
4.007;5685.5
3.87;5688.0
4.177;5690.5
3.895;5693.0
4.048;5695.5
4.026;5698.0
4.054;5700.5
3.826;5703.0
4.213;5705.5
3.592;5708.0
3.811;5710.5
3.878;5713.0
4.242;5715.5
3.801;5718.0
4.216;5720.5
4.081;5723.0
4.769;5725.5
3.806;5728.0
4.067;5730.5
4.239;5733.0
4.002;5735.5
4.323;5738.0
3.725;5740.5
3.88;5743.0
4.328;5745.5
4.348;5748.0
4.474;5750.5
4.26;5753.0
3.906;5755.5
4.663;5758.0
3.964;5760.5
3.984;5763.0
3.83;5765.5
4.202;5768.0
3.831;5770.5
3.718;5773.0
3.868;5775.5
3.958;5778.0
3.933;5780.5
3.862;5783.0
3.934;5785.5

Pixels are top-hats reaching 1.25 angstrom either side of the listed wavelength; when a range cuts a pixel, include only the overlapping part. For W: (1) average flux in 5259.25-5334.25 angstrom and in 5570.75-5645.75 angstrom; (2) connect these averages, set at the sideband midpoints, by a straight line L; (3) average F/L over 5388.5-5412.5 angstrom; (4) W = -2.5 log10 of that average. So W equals 0.04 mag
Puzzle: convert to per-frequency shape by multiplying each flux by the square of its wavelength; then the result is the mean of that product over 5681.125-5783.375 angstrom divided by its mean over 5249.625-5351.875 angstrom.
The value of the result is 1.3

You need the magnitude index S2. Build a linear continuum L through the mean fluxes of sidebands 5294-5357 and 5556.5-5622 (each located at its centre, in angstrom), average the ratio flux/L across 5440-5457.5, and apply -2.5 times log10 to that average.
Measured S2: 0.02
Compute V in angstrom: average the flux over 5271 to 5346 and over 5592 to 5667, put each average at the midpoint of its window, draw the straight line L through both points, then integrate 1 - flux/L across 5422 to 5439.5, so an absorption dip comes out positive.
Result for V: 0.5 angstrom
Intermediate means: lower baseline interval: 3.83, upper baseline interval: 3.94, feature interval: 3.76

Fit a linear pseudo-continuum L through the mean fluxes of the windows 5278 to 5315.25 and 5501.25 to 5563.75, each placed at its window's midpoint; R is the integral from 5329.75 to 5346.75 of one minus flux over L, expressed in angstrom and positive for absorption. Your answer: 0.5 angstrom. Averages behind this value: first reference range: 3.94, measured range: 3.83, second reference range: 3.99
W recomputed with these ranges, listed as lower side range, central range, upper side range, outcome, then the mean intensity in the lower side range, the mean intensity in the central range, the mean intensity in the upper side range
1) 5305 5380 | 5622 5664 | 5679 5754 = 0.02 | 3.87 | 3.96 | 4.07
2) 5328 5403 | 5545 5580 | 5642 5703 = -0.05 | 3.85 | 4.16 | 4.02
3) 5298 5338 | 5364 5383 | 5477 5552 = 0.04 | 3.88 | 3.76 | 3.96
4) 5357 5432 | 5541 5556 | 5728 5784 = -0.05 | 3.84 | 4.1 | 4.06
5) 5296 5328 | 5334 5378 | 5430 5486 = 0.00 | 3.89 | 3.88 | 3.9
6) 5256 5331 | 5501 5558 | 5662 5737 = -0.02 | 3.75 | 3.99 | 4.05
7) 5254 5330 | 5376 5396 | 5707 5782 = -0.03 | 3.75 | 3.92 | 4.06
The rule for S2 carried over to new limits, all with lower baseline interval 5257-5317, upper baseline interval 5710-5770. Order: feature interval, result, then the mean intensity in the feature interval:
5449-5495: -0.02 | 3.96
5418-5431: 0.01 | 3.82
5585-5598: 0.11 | 3.63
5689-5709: 0.03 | 3.98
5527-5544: -0.01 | 4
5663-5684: -0.01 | 4.1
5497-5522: 0.01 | 3.9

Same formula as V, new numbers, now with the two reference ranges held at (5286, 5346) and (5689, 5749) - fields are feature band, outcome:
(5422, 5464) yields 0.9 angstrom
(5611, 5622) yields 0.1 angstrom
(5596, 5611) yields 0.2 angstrom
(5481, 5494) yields -0.2 angstrom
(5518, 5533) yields 0.2 angstrom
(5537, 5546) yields -0.3 angstrom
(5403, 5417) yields 0.9 angstrom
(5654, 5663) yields 0.4 angstrom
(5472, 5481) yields 0.4 angstrom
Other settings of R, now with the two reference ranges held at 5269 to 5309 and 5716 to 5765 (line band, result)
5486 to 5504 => 0.00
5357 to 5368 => -0.87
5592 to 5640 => 1.42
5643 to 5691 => 0.80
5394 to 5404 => 0.50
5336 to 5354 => 0.31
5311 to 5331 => 0.52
